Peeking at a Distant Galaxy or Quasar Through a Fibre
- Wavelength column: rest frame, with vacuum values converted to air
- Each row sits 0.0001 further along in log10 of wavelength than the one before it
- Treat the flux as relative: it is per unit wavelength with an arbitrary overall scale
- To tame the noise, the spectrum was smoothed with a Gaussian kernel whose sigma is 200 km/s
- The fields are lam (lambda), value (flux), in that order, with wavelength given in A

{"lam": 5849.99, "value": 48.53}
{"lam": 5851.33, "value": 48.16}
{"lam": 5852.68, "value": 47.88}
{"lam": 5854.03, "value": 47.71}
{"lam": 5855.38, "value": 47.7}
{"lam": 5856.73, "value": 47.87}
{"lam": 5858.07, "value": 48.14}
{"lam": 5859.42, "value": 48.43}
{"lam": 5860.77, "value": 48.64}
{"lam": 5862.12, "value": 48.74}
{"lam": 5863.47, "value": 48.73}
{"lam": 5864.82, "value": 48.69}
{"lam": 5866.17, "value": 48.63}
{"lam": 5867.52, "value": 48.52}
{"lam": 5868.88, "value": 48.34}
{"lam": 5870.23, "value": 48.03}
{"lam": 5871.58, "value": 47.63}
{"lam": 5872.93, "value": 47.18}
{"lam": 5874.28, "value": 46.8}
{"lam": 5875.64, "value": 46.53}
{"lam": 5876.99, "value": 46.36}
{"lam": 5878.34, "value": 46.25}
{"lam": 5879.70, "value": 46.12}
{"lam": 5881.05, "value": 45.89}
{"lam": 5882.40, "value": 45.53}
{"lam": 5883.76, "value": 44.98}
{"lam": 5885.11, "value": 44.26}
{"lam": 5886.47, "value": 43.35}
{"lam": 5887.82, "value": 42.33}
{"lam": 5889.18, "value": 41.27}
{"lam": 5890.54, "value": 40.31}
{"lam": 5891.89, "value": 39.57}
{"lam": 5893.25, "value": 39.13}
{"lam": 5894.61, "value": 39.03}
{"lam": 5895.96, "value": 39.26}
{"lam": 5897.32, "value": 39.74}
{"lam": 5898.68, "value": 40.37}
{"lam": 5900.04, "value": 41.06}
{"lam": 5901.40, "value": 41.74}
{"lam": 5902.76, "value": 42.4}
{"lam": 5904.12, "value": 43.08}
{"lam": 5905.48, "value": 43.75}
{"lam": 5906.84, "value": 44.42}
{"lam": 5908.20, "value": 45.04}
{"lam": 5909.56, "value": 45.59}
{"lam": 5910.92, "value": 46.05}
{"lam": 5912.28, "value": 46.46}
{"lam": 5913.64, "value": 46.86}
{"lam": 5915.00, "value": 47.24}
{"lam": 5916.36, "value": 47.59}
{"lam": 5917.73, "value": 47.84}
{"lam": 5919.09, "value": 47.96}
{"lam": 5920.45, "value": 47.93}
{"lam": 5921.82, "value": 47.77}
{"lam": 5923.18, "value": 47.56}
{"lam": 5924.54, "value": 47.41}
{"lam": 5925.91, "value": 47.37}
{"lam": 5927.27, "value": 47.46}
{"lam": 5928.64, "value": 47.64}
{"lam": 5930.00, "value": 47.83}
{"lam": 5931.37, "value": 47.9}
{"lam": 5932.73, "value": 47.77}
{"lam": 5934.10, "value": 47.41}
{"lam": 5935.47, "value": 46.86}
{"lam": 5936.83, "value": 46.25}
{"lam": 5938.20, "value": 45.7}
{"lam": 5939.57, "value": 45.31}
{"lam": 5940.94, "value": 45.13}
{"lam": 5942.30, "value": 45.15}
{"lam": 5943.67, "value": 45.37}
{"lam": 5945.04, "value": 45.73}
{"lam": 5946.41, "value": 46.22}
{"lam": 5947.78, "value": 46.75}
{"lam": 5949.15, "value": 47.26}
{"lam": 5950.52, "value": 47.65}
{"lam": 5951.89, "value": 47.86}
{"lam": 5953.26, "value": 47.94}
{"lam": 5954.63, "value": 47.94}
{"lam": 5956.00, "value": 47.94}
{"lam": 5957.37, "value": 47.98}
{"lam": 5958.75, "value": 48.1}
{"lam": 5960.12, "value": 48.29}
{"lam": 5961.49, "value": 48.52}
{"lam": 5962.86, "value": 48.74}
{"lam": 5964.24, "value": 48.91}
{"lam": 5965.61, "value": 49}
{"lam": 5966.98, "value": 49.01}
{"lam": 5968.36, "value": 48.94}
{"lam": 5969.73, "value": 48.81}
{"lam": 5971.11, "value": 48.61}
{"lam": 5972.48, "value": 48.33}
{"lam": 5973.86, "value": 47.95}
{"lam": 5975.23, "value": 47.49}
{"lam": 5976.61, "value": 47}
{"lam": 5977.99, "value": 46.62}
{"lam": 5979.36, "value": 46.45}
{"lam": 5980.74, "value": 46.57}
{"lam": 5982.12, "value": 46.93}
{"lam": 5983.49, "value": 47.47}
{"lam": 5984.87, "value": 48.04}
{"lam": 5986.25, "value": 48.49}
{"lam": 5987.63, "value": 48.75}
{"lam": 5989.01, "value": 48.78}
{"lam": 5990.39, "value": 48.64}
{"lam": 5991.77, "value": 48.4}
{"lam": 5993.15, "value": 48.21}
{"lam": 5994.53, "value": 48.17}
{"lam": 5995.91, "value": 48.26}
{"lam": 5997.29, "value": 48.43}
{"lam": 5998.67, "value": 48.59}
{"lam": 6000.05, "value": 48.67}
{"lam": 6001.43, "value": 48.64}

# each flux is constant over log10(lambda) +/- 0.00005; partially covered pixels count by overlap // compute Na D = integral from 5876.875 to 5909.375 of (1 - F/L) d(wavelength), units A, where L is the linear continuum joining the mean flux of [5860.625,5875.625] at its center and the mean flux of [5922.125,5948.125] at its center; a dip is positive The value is 3.32 A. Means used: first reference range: 48.1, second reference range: 46.7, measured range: 42.7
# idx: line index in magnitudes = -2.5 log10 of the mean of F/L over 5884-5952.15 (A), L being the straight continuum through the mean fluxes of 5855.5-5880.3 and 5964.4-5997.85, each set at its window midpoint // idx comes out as 0.07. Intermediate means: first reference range 47.8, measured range 45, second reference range 48.1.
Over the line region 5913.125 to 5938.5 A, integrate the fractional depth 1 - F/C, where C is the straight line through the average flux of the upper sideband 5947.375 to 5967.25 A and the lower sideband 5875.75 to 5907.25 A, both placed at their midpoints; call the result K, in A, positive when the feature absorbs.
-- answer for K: -1.1 A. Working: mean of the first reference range 42.7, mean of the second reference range 48.1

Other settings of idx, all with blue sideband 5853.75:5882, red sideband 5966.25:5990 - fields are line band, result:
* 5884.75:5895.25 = 0.16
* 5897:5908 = 0.13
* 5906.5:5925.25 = 0.02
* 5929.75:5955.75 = 0.02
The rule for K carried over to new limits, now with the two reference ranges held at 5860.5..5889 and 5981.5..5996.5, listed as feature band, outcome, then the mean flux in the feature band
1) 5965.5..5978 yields -0.1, 48.2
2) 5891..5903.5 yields 1.8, 40.3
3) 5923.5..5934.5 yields -0.1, 47.6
